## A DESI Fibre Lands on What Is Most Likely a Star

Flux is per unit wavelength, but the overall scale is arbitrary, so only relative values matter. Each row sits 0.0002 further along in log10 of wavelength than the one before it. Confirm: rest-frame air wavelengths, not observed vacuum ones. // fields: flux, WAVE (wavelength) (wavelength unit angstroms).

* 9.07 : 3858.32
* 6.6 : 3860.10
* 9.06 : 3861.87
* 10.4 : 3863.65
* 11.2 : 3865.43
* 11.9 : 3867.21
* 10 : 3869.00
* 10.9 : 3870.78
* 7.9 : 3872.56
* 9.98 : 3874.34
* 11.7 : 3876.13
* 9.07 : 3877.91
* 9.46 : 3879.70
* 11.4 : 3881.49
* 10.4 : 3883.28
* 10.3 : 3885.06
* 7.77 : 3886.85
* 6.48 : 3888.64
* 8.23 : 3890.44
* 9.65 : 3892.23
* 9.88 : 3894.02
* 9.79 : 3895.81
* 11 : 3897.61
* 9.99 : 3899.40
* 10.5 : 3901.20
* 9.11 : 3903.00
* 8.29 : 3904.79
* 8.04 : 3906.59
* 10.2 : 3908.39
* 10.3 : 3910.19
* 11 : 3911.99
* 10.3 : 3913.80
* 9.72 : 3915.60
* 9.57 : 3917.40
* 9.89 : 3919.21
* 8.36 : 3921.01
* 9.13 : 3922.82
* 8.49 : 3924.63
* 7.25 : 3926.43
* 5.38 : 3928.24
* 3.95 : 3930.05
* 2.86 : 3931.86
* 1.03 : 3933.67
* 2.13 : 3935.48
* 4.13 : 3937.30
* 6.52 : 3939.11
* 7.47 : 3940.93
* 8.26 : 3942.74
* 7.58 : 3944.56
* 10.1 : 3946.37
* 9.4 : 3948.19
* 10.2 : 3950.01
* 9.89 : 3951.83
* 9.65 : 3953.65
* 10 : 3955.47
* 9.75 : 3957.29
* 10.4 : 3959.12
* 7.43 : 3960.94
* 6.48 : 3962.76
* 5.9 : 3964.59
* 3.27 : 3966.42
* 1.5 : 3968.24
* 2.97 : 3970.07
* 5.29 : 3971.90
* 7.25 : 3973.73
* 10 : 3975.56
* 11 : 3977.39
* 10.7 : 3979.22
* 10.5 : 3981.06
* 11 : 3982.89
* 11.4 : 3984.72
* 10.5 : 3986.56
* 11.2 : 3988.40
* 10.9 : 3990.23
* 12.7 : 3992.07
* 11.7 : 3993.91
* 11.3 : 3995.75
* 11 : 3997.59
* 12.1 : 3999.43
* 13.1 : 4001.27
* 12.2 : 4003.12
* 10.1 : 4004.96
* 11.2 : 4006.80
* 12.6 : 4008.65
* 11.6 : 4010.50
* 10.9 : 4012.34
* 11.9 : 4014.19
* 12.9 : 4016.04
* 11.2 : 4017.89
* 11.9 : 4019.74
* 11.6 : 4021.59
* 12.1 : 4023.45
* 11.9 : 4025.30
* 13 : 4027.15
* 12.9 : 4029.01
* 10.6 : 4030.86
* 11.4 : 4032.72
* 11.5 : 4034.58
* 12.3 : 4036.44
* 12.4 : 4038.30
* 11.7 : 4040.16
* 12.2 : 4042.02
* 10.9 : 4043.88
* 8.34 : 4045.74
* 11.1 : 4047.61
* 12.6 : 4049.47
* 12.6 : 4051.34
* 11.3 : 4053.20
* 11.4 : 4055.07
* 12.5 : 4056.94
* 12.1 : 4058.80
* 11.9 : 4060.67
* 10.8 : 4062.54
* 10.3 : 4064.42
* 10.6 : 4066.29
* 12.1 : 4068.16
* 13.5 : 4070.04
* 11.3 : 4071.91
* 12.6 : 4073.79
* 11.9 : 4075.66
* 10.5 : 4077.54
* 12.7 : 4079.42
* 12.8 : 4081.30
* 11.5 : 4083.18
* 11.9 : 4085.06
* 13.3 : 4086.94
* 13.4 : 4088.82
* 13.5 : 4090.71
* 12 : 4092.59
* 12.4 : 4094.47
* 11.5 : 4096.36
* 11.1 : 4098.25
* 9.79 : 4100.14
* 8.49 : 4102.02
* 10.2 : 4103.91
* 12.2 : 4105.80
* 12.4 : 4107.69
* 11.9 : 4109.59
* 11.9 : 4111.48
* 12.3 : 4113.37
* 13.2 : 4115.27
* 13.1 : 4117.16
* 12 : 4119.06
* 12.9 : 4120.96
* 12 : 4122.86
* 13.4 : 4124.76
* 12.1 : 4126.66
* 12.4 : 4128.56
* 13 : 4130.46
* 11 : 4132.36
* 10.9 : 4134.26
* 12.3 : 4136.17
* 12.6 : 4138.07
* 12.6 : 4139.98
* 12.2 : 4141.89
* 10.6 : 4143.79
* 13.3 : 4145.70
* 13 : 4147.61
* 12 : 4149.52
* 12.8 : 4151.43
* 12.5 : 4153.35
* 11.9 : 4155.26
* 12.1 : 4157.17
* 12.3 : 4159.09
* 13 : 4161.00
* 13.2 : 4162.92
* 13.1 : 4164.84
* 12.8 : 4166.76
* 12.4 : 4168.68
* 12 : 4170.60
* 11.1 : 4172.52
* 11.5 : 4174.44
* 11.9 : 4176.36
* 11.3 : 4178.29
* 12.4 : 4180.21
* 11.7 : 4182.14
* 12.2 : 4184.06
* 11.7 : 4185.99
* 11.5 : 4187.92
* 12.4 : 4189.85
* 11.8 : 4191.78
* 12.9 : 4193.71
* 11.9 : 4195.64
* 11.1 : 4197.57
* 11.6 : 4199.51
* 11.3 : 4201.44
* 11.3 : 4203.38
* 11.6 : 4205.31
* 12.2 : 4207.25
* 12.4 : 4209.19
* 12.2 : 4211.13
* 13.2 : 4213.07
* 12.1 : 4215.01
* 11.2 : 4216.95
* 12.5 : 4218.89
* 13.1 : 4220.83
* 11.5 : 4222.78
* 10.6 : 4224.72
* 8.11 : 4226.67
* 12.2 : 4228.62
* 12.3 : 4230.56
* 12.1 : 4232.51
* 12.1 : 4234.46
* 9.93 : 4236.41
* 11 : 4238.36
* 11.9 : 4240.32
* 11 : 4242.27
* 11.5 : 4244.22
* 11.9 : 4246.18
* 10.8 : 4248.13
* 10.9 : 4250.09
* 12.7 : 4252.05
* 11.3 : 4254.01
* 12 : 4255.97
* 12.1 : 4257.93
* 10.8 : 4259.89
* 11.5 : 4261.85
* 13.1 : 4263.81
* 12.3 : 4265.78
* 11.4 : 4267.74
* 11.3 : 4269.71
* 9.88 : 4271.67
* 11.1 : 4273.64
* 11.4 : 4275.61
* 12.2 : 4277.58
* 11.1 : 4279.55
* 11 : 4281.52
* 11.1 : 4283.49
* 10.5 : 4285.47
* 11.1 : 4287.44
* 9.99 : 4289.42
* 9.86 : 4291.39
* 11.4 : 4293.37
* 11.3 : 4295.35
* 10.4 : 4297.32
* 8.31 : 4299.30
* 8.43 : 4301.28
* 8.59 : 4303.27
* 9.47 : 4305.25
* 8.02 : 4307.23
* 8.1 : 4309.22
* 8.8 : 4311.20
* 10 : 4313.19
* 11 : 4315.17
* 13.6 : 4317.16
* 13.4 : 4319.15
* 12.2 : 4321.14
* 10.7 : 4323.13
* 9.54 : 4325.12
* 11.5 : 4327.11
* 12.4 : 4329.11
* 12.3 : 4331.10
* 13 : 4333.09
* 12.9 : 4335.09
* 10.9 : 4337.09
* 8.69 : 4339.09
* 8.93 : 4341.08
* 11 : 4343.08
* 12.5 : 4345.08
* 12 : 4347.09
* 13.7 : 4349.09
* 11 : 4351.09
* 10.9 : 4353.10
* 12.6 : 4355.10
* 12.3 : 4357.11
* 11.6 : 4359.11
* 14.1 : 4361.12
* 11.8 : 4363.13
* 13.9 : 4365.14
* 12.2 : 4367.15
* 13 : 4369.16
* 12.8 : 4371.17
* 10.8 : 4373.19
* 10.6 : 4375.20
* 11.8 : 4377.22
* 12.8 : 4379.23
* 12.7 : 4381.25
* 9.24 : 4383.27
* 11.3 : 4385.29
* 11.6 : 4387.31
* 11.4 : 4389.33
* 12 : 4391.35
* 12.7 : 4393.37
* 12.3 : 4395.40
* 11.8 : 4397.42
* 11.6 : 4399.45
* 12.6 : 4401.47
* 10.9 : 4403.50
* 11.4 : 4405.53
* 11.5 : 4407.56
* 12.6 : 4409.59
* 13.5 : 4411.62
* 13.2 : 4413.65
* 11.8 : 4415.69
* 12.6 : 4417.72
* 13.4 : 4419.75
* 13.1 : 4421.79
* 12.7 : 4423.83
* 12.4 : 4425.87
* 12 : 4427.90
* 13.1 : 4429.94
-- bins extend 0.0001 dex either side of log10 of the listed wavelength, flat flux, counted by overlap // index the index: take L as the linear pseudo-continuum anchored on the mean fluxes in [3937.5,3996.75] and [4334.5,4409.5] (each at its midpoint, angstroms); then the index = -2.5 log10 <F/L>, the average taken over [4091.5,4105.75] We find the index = -0.12 mag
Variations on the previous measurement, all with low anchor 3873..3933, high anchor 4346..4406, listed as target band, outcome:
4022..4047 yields -0.18 mag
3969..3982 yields 0.16 mag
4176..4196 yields -0.11 mag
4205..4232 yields -0.08 mag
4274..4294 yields 0.04 mag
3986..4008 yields -0.20 mag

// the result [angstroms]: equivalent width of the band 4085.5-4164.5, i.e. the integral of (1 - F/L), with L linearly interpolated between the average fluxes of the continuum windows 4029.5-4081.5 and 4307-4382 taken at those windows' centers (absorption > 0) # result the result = -3.7 angstroms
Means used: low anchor 11.6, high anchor 11.6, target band 12.2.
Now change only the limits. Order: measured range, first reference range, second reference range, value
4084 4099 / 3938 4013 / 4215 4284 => -3.1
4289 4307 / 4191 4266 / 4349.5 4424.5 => 3.3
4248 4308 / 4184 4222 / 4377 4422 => 6.0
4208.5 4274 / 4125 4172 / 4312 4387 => 2.7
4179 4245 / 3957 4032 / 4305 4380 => -4.2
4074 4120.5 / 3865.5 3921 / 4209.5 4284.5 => -5.0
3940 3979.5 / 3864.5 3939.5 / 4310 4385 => 5.0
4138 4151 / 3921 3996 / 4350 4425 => -3.4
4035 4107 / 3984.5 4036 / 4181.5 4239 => 0.2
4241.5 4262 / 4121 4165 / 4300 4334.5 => -0.4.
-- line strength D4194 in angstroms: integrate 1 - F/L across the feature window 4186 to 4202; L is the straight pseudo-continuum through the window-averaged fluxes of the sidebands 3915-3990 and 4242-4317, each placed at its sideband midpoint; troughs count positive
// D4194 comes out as -3.0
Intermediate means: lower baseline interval 7.77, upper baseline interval 10.8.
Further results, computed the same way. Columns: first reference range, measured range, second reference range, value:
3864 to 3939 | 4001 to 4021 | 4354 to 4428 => -4.8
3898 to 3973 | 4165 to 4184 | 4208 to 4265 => -2.0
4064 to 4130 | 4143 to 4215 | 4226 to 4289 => -2.7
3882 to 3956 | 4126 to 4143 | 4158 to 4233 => -1.5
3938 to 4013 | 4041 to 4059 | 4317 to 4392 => -2.9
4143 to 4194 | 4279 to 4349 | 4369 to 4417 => 7.4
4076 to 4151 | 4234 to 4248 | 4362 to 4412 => 0.9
